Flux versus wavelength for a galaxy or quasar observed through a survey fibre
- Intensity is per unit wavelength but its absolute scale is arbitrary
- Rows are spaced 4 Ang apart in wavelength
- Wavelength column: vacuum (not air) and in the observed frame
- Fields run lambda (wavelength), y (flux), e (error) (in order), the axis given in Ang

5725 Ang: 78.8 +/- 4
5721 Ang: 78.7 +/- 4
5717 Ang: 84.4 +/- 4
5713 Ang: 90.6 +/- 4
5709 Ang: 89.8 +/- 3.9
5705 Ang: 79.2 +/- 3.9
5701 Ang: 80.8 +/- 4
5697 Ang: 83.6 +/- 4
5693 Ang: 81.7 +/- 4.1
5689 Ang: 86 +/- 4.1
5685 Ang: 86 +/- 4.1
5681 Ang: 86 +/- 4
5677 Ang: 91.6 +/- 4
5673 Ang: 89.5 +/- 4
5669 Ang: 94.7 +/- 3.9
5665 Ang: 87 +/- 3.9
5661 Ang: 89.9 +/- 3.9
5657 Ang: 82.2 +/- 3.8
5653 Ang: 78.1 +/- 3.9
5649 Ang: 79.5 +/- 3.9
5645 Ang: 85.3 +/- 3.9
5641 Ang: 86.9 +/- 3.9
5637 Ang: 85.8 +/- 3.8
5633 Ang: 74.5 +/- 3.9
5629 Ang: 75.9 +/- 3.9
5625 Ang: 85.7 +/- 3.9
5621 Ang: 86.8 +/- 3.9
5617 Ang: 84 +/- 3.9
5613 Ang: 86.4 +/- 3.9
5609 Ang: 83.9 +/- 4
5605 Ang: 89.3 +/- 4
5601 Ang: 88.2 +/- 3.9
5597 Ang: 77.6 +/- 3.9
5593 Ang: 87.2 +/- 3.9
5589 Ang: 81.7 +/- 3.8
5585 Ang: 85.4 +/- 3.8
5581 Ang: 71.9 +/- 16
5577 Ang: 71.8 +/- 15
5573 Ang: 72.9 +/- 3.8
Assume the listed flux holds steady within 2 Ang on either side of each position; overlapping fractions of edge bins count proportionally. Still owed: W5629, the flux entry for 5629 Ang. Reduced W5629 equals 75.9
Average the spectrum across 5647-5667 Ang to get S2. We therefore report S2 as 83.3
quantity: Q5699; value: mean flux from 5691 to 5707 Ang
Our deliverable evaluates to 81.3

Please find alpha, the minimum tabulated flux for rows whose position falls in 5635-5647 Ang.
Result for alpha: 85.3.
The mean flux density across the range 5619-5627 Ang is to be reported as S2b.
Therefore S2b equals 86.2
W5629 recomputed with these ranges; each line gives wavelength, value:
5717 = 84.4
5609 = 83.9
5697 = 83.6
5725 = 78.8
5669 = 94.7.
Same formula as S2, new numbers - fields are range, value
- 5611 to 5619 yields 85.2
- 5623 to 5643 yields 81.8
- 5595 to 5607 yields 85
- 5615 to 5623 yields 85.4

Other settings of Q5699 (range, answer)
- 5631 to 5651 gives 82.4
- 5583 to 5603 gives 84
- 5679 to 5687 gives 86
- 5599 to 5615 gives 87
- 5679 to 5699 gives 84.7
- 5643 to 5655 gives 81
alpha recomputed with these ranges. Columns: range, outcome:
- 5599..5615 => 83.9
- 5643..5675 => 78.1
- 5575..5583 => 71.8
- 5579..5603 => 71.9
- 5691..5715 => 79.2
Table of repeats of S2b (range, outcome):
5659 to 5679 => 90.5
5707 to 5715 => 90.2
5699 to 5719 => 85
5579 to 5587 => 78.7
